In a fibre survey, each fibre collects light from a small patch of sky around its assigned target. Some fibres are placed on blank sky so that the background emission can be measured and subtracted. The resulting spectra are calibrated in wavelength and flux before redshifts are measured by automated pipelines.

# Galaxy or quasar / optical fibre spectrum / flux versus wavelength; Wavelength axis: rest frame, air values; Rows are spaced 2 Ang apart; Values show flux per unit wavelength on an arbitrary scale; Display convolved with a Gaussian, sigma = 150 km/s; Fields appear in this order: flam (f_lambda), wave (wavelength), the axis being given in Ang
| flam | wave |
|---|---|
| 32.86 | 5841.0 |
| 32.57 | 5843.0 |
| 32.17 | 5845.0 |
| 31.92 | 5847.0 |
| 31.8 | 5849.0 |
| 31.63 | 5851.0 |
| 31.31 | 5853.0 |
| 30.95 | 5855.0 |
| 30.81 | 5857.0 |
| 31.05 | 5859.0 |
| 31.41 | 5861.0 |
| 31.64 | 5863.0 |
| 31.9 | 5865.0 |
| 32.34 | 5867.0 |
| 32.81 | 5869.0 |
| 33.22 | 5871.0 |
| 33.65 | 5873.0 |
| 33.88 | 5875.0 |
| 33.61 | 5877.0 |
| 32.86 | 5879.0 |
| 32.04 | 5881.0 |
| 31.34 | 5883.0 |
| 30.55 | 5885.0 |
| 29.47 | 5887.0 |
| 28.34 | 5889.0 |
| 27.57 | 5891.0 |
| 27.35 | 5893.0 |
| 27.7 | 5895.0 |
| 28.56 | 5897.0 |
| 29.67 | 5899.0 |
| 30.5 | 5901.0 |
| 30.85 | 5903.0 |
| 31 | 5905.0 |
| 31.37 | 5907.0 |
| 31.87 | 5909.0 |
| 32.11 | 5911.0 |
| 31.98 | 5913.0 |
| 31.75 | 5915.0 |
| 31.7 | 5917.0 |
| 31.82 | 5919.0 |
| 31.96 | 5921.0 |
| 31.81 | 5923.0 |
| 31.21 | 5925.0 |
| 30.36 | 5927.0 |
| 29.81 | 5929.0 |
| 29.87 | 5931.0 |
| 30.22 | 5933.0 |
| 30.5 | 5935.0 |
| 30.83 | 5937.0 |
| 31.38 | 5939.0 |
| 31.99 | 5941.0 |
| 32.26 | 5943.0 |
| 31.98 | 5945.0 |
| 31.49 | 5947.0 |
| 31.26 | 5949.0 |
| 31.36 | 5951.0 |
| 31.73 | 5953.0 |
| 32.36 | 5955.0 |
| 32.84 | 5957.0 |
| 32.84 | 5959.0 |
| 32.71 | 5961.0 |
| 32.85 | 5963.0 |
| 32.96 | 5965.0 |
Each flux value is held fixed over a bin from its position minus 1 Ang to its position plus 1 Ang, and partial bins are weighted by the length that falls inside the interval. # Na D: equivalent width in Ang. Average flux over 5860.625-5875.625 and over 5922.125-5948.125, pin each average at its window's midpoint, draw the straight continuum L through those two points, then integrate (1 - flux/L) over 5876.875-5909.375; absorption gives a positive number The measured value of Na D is 1.9 Ang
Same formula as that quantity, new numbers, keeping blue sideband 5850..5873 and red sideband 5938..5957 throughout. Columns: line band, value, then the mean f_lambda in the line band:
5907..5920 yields 0.0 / 31.8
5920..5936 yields 0.6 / 30.7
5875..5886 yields -0.1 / 32.2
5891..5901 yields 1.1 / 28.5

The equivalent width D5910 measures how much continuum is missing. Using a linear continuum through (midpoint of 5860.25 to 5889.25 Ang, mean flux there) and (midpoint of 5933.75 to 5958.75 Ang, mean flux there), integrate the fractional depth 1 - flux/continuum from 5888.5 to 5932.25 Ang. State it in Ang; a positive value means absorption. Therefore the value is 2.0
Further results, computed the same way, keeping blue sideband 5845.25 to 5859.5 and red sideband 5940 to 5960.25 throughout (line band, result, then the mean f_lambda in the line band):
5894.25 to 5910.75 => 0.73 Ang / 30.3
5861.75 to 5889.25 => -0.45 Ang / 32.1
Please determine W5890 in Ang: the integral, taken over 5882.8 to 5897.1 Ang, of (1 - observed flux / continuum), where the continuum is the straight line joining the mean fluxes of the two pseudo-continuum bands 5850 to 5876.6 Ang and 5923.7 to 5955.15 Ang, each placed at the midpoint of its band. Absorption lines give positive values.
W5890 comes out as 1.4 Ang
